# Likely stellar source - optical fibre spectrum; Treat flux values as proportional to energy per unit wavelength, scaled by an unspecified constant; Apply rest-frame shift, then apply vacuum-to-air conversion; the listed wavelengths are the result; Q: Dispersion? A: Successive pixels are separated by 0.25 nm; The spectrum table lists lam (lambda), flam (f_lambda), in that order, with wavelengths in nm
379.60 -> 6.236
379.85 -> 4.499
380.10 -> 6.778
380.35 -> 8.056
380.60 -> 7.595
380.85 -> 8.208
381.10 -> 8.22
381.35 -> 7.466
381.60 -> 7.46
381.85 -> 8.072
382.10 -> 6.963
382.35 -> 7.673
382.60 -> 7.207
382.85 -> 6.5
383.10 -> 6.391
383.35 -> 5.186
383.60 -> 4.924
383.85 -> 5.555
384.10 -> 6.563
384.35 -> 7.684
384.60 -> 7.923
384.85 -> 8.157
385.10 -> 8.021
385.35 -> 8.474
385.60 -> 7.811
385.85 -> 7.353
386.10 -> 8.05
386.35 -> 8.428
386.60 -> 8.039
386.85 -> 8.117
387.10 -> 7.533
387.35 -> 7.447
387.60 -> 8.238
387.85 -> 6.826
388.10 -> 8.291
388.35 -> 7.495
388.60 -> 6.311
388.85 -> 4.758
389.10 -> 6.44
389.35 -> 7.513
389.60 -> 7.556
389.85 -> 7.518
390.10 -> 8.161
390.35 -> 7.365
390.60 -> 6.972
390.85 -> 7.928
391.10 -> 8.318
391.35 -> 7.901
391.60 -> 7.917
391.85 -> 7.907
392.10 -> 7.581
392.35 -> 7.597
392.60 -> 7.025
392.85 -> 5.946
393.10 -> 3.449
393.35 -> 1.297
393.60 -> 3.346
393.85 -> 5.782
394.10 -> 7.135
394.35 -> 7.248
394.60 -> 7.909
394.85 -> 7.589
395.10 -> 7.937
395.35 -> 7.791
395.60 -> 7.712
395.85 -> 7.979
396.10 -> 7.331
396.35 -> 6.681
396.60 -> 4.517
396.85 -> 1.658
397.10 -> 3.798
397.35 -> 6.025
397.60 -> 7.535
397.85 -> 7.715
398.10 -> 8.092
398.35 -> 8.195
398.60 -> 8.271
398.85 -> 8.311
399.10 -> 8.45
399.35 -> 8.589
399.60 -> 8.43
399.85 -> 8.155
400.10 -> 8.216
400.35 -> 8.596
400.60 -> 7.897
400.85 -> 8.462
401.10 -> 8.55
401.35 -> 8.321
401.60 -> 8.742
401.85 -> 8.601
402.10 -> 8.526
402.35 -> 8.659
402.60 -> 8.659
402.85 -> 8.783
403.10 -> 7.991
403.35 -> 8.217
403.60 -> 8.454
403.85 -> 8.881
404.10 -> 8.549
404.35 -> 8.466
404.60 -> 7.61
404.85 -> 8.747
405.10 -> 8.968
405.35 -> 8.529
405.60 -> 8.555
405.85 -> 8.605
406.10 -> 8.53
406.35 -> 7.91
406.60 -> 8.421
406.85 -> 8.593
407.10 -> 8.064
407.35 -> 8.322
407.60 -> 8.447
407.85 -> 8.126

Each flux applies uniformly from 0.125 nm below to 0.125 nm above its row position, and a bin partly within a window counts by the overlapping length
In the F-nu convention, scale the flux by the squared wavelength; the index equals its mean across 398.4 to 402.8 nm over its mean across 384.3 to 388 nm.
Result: 1.15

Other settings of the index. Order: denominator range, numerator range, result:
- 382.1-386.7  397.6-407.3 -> 1.28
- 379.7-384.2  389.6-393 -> 1.15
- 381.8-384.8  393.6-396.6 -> 1.12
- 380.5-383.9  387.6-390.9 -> 1.07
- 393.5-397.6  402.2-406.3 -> 1.40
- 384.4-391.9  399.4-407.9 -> 1.20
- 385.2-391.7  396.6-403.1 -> 1.09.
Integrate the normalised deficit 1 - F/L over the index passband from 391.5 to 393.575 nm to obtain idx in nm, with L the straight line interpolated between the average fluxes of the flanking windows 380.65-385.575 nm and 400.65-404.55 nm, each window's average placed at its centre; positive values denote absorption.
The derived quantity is 0.50 nm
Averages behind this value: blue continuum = 7.21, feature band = 5.94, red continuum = 8.49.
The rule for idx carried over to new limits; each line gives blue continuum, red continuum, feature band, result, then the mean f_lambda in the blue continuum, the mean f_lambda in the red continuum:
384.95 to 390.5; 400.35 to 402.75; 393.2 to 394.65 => 0.49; 7.53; 8.5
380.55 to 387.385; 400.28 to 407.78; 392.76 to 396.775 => 0.91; 7.39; 8.45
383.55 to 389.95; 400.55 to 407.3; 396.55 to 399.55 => 0.46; 7.37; 8.46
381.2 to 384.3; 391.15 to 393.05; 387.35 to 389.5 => 0.01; 6.7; 7.29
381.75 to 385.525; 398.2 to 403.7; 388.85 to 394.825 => 0.72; 7.02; 8.41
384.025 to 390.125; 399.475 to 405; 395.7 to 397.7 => 0.60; 7.55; 8.43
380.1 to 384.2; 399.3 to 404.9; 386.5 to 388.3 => -0.10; 7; 8.43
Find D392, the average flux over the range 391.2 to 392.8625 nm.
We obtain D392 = 7.52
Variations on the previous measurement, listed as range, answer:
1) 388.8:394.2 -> 6.63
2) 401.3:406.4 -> 8.5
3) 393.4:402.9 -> 7.42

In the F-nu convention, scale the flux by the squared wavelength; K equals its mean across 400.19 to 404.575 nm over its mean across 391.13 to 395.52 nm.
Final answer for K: 1.3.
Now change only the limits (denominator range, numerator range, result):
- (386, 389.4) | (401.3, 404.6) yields 1.24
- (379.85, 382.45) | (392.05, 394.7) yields 0.82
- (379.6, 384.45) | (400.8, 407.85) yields 1.38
